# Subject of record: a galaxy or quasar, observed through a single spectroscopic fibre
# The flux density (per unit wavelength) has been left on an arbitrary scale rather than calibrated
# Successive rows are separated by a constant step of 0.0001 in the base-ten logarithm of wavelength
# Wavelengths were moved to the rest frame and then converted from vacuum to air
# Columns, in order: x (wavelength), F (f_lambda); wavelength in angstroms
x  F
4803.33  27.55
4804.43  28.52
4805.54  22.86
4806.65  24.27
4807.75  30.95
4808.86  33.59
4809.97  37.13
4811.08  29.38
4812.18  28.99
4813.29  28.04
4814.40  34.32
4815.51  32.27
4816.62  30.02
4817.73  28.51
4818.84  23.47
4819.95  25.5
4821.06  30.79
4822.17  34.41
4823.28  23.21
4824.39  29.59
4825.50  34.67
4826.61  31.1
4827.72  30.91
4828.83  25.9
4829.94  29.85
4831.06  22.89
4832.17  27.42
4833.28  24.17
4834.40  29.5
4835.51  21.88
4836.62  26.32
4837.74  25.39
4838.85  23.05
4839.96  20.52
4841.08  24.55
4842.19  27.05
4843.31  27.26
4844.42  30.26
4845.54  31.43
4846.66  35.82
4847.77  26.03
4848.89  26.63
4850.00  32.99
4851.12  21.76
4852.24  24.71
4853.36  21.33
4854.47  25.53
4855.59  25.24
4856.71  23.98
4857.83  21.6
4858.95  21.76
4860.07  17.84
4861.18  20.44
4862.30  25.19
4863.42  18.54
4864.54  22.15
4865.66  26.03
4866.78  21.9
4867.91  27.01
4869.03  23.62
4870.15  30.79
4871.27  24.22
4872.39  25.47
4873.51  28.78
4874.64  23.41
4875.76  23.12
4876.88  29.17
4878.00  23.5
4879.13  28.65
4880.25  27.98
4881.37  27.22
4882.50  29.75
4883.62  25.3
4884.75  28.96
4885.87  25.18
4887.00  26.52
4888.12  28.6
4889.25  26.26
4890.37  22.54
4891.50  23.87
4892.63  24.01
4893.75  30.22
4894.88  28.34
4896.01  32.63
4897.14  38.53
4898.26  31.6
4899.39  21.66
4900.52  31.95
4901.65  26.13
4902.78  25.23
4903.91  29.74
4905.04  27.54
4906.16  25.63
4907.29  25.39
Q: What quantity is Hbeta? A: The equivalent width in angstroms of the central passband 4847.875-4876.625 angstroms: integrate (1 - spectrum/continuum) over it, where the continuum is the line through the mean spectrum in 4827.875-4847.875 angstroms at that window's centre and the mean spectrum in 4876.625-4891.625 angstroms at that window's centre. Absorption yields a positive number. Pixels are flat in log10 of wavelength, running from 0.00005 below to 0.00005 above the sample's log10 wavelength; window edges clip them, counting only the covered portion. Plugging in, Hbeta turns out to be 2.7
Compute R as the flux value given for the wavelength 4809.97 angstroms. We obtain 37.13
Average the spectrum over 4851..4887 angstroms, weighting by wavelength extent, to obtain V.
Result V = 24.8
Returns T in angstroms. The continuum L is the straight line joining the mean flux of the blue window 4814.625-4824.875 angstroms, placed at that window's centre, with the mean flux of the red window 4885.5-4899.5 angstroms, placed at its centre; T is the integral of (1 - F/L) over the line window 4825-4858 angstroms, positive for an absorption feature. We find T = 2.1 angstroms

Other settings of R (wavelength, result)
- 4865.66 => 26.03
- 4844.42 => 30.26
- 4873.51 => 28.78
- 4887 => 26.52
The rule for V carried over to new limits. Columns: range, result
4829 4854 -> 26.4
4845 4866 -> 24.7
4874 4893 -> 26.1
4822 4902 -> 26.4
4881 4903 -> 27.8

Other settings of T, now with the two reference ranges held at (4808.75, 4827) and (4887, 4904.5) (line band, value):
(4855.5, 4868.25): 2.86 angstroms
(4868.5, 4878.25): 0.95 angstroms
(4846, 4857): 1.04 angstroms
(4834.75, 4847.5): 1.22 angstroms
